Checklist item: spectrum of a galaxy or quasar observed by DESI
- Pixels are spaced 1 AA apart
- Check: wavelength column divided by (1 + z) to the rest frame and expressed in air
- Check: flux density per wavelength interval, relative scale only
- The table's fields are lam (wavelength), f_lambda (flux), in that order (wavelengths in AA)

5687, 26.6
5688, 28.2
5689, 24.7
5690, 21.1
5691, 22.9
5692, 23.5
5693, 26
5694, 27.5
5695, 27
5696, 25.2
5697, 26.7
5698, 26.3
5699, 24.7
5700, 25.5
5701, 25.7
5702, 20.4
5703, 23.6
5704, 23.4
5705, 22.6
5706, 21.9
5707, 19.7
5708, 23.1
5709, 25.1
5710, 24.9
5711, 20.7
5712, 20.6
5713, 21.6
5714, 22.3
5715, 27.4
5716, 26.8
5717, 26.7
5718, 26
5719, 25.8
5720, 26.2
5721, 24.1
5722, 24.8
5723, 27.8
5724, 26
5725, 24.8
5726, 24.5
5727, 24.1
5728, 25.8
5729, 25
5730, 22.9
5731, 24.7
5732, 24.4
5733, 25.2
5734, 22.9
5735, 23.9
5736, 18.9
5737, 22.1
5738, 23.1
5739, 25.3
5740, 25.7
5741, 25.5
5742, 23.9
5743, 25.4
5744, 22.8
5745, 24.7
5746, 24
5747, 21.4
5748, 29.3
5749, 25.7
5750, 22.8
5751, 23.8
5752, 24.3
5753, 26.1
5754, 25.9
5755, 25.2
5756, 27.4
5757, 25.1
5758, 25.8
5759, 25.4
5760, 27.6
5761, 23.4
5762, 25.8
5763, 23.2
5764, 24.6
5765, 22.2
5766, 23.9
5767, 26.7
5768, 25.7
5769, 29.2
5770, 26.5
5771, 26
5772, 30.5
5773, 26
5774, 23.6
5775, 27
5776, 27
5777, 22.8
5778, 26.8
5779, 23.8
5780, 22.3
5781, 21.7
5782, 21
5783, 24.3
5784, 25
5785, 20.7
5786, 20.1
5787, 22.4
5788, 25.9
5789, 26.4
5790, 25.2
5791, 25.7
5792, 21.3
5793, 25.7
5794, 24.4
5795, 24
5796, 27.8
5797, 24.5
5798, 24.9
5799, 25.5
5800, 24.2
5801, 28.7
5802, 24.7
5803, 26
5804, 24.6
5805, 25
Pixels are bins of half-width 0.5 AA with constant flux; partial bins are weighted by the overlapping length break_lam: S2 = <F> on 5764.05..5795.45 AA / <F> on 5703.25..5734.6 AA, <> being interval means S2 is 1.02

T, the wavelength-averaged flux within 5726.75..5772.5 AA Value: 24.9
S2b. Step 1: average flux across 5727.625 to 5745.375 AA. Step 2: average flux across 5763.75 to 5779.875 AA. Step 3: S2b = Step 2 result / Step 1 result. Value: 1.07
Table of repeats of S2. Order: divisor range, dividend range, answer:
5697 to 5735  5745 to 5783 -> 1.03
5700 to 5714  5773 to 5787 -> 1.04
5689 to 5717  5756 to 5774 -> 1.07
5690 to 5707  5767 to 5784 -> 1.04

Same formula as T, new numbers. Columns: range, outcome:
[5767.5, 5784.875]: 25.1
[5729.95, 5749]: 24.1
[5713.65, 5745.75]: 24.7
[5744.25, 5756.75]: 25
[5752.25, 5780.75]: 25.5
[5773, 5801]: 24.3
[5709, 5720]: 24.4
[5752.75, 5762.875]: 25.7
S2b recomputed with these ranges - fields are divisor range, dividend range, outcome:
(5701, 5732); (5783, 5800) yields 1.01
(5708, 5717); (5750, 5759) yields 1.06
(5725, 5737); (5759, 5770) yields 1.06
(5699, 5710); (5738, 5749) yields 1.06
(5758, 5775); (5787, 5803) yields 0.98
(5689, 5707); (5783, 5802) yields 1.01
